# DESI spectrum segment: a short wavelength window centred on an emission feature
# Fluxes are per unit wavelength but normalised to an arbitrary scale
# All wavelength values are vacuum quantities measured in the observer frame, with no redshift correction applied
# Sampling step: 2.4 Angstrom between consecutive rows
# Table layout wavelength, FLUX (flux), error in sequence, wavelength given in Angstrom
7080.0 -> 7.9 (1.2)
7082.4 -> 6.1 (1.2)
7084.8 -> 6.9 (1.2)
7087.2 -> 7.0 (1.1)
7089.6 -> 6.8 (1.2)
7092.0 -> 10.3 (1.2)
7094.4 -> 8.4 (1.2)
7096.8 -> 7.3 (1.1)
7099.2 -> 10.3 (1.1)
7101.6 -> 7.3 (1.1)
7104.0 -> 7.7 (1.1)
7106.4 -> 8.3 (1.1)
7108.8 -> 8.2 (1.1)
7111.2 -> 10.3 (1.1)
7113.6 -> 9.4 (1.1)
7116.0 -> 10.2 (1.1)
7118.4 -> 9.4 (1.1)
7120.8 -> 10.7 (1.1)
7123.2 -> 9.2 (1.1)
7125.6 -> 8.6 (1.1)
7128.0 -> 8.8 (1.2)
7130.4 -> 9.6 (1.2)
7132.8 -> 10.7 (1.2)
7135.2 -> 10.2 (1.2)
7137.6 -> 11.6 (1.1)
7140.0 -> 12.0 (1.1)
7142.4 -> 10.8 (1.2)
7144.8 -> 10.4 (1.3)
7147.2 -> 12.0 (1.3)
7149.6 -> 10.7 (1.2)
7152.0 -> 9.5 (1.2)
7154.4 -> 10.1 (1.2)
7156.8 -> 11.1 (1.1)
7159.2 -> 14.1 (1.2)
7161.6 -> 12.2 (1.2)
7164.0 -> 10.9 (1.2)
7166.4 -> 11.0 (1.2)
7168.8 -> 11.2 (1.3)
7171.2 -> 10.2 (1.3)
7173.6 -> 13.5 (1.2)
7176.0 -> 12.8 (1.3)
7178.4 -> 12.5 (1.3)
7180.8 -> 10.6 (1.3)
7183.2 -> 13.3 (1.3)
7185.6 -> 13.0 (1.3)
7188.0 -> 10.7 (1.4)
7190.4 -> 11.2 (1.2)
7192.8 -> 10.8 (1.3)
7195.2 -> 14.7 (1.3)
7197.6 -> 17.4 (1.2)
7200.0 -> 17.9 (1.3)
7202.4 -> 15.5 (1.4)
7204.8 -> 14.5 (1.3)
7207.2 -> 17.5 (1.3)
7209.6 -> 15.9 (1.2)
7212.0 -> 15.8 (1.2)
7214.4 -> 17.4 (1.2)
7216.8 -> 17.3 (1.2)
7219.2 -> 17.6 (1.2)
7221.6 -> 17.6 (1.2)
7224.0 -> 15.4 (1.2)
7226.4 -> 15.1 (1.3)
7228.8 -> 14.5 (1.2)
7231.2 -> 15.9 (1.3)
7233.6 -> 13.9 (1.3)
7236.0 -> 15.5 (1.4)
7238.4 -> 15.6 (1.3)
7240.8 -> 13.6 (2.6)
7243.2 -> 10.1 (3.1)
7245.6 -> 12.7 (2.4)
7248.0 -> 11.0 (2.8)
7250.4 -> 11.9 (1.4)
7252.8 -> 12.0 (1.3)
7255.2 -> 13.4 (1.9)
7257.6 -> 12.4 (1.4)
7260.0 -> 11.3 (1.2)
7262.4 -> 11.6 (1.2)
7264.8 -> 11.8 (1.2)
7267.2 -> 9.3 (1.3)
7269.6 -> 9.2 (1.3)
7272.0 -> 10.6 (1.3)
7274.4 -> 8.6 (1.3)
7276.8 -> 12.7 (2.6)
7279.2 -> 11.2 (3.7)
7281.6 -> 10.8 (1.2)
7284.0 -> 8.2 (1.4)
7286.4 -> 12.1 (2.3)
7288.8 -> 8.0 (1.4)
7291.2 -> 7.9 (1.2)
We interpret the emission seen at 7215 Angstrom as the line C IV 1549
